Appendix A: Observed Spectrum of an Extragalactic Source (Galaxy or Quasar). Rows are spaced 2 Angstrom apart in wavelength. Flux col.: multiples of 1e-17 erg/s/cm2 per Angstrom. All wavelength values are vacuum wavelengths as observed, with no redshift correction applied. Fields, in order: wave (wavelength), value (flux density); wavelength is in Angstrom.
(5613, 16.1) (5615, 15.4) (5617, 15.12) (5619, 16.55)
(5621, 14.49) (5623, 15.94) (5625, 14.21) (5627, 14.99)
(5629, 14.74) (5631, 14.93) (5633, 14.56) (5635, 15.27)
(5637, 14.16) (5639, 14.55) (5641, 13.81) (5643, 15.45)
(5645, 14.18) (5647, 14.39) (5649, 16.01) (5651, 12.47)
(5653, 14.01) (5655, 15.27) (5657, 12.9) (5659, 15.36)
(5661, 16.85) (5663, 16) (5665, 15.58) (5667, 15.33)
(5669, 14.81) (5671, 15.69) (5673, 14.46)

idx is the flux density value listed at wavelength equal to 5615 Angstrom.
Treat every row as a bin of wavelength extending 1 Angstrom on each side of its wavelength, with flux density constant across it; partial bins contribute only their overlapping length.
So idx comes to 15.4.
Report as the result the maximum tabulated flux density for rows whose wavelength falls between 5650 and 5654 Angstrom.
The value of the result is 14.01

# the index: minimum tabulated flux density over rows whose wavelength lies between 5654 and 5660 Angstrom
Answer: 12.9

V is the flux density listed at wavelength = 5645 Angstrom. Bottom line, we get 14.18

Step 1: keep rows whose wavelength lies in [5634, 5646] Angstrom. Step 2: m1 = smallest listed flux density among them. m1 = 13.81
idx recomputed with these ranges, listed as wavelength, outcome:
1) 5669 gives 14.81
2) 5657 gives 12.9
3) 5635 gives 15.27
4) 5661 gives 16.85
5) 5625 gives 14.21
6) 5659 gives 15.36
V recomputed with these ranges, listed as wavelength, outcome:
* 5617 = 15.12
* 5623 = 15.94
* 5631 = 14.93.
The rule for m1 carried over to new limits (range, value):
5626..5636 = 14.56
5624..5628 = 14.21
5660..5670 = 14.81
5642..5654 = 12.47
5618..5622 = 14.49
